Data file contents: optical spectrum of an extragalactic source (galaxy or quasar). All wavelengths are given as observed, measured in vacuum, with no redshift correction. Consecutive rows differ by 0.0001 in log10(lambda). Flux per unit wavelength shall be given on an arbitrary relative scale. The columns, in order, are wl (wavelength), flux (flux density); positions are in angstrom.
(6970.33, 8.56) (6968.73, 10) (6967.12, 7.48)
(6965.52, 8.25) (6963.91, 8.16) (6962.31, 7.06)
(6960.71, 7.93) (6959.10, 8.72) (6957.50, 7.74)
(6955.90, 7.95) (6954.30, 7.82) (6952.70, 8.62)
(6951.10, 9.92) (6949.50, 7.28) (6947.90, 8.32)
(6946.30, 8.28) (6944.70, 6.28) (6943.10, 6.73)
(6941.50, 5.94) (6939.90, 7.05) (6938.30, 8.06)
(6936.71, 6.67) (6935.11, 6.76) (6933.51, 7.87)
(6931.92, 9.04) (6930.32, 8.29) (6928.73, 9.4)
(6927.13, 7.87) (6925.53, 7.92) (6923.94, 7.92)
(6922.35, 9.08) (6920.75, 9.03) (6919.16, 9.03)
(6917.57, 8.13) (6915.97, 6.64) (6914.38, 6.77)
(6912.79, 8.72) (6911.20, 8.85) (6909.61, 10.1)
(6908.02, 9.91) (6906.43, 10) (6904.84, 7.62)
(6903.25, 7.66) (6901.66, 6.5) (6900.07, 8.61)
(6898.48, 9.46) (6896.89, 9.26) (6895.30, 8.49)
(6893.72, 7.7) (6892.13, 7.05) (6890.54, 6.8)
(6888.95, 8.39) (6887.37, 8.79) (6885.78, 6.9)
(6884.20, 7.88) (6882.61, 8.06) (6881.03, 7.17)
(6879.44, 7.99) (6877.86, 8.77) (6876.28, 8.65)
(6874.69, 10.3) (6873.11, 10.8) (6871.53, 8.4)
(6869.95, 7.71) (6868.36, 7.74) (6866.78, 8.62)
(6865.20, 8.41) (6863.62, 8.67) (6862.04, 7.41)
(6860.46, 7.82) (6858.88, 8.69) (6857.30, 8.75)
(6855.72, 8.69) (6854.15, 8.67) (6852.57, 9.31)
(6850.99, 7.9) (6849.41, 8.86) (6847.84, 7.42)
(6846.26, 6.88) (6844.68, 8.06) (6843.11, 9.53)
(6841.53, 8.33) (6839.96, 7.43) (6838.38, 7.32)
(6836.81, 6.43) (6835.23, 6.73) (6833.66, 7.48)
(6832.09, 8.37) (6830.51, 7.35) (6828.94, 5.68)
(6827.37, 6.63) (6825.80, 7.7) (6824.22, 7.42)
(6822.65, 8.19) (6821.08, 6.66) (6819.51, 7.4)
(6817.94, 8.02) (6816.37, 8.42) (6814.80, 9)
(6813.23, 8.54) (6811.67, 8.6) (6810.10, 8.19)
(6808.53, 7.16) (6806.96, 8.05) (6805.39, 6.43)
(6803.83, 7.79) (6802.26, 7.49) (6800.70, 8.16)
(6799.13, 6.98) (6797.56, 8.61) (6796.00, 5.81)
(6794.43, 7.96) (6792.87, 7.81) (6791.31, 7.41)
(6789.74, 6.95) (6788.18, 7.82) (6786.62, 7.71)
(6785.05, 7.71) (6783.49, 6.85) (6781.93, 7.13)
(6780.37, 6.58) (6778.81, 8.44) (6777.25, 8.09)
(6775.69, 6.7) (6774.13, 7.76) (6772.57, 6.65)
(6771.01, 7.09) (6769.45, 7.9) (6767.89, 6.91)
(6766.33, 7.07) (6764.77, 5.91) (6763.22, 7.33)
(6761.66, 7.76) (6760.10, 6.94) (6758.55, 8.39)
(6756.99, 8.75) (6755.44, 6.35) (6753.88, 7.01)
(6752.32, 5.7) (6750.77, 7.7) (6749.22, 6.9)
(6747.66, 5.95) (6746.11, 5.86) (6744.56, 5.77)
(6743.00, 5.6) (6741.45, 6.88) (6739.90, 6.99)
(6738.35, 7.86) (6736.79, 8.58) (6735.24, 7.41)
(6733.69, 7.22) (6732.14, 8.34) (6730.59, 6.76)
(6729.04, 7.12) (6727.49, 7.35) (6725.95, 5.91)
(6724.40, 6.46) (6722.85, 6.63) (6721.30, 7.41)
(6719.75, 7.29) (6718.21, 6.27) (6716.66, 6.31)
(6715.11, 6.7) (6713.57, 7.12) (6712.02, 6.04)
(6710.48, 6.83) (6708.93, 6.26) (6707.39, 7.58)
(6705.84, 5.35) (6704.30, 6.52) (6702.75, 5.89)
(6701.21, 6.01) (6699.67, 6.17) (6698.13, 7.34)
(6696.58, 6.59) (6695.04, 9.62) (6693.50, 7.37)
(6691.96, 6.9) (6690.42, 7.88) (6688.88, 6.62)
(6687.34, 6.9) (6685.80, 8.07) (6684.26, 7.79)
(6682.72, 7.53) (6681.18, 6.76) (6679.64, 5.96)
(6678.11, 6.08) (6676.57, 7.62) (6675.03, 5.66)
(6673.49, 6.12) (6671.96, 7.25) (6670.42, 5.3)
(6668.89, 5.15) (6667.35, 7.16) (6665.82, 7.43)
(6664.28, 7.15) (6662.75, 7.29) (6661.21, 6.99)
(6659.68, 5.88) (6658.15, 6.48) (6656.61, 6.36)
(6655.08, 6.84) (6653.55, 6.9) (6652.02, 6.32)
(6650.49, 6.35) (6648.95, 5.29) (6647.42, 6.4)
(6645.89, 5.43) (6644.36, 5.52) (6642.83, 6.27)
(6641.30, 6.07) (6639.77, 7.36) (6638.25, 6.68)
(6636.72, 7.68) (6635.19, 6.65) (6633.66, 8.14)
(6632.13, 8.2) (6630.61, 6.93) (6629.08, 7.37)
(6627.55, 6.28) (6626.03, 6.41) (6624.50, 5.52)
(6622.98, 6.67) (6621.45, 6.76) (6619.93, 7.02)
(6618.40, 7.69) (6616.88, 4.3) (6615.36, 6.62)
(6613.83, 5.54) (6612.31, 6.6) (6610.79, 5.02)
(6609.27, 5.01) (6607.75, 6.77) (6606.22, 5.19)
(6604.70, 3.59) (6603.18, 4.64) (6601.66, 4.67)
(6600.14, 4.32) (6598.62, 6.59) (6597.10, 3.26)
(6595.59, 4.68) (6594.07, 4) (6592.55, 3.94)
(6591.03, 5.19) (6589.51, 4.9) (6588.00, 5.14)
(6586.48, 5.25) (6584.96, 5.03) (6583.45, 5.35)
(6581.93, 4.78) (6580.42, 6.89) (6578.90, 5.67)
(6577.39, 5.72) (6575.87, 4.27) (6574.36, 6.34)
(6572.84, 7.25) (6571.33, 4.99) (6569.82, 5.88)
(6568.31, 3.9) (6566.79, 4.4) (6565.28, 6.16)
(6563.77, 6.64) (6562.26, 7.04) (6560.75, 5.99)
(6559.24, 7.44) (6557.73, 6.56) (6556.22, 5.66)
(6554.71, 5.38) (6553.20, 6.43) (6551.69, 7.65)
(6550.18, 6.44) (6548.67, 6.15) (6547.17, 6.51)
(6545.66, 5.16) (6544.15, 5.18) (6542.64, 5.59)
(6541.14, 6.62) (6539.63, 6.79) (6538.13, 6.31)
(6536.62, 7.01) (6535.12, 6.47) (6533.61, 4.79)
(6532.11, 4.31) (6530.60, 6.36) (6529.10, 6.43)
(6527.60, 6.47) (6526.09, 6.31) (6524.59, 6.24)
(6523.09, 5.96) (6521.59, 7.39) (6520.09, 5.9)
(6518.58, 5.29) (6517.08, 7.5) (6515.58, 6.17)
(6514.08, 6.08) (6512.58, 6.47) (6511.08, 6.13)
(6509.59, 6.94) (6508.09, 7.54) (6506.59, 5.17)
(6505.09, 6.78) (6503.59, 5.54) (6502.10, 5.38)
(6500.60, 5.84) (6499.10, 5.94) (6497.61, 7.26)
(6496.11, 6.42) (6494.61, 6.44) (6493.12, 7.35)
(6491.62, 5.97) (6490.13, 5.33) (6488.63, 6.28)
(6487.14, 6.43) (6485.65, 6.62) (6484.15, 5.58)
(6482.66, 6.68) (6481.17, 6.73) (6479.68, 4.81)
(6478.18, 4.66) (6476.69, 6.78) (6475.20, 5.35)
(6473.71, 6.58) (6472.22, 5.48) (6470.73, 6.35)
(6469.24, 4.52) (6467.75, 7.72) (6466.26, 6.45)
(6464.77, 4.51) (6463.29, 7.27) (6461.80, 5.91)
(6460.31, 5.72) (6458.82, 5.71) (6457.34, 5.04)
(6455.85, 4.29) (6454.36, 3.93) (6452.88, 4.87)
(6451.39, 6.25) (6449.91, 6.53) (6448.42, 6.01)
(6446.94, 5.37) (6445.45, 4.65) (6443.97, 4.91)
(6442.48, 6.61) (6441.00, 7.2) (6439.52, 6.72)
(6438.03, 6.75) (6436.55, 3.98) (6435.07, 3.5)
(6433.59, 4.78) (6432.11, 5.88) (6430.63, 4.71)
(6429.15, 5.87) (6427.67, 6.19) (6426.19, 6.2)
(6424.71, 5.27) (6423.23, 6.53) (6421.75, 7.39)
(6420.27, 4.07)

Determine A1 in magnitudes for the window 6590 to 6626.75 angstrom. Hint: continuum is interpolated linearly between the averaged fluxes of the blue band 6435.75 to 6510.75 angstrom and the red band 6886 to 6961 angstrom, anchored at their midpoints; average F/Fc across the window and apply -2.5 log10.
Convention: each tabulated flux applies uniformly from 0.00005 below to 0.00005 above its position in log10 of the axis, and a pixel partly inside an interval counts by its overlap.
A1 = 0.21 mag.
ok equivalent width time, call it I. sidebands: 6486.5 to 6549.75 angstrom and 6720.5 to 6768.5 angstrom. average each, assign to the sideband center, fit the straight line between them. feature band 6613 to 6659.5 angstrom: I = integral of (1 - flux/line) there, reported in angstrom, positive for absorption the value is 0.6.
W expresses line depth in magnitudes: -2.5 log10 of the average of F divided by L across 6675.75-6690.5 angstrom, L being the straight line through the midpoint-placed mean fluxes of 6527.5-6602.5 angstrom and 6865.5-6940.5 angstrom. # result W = -0.08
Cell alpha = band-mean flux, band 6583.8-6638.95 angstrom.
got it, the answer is 5.78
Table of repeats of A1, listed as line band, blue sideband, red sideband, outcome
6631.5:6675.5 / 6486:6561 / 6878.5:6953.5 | 0.04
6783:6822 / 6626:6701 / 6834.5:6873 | 0.01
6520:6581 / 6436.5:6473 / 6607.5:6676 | 0.01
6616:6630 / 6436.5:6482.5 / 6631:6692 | 0.01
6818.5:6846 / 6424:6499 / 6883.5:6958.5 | 0.03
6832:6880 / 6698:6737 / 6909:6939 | -0.07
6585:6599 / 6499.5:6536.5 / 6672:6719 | 0.33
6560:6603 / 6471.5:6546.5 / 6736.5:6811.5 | 0.21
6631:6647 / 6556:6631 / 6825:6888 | -0.13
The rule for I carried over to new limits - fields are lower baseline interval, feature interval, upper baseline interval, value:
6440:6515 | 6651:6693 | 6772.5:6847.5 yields 0.9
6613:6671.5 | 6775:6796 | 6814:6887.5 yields 0.4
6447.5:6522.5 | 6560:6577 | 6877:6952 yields 1.9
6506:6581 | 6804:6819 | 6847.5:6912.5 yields -0.1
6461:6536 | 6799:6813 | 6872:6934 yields 0.3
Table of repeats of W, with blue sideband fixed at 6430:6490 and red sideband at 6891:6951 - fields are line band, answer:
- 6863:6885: -0.090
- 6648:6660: 0.064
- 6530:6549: 0.032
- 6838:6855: -0.067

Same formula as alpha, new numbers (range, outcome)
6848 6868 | 8.44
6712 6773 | 6.97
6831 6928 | 8.23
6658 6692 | 6.79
